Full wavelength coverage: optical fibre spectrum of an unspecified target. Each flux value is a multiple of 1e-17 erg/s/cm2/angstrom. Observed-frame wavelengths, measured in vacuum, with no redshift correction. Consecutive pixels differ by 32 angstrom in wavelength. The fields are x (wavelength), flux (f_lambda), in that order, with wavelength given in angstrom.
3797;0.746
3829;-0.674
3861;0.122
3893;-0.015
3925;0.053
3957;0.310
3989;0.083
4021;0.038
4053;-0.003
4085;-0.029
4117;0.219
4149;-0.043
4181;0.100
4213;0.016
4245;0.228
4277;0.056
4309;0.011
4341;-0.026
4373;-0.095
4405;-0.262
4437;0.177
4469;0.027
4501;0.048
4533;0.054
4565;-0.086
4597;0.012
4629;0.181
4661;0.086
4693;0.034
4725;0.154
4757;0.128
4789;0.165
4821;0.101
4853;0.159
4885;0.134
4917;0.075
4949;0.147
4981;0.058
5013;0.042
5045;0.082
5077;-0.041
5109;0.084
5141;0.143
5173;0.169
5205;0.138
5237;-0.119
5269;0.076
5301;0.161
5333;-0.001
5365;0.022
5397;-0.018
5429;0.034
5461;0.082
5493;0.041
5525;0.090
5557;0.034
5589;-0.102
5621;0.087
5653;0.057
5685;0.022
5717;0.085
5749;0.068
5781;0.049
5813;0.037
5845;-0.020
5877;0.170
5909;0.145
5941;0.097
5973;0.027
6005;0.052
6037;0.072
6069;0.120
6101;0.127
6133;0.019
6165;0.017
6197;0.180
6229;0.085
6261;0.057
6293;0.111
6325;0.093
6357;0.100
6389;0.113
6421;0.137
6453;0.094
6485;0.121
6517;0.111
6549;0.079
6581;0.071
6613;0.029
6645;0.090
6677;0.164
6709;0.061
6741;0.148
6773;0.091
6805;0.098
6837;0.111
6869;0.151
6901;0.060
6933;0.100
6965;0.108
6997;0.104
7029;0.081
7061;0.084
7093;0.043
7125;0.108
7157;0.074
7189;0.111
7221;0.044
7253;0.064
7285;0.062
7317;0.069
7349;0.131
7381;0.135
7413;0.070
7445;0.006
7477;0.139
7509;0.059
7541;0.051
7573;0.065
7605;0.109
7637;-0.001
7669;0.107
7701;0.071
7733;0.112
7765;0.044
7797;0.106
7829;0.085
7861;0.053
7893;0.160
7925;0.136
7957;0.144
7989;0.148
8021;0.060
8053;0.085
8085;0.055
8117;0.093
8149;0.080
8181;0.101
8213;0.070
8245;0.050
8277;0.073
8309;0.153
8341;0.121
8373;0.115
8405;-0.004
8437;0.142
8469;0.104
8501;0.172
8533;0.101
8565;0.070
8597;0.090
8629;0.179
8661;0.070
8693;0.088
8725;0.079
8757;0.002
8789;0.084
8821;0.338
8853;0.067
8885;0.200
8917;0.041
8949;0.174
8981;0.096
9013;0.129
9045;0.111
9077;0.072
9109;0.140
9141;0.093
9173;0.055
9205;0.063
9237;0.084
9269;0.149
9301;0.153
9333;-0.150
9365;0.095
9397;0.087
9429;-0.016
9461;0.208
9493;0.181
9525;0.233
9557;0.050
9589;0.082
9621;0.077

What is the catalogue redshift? 1.365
